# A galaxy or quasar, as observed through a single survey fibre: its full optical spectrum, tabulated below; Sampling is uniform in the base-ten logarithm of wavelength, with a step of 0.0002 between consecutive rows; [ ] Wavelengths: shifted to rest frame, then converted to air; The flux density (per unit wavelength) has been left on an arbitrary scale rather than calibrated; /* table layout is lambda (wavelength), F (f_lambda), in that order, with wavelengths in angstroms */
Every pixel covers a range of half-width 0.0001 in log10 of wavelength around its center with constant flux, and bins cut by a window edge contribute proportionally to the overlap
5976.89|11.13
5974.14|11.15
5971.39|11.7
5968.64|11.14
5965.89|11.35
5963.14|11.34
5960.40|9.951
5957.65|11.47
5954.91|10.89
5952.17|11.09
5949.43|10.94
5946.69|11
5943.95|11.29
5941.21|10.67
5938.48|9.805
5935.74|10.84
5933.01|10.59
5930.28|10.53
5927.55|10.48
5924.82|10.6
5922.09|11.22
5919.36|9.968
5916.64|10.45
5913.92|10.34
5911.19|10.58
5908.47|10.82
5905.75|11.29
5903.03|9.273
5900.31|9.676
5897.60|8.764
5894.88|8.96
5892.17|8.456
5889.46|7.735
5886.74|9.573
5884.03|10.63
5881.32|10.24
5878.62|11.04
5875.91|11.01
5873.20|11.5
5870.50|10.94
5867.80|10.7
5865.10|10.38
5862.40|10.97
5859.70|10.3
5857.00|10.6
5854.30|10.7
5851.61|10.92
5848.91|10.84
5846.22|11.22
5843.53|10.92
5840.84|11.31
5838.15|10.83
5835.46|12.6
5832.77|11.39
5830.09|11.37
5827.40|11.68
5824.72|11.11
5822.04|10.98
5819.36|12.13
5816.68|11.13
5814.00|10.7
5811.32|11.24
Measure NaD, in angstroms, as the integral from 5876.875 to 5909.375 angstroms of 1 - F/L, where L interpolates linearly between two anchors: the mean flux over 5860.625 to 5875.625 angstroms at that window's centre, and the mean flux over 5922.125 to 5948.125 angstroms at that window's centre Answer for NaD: 3.3 angstroms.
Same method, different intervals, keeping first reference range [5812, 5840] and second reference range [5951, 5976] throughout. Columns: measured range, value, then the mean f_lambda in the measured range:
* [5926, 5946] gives 1.00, 10.6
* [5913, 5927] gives 0.86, 10.5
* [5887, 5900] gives 2.99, 8.67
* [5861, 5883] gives 0.88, 10.8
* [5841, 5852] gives 0.32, 11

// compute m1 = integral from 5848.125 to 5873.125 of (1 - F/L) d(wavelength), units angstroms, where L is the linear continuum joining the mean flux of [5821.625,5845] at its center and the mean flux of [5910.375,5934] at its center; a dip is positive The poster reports 0.82 angstroms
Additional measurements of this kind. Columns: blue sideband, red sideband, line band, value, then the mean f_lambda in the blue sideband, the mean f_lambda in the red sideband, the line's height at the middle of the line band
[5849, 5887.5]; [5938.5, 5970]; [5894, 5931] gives 2.09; 10.7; 11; 10.8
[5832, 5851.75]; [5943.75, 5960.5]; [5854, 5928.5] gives 5.99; 11.3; 11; 11.1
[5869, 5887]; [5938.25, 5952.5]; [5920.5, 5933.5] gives 0.19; 10.8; 10.9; 10.8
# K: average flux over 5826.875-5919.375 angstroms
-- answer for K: 10.5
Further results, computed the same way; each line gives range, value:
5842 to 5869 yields 10.8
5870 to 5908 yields 9.93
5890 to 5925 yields 9.96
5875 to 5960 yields 10.3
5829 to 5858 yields 11.2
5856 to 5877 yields 10.8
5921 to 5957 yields 10.8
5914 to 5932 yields 10.5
